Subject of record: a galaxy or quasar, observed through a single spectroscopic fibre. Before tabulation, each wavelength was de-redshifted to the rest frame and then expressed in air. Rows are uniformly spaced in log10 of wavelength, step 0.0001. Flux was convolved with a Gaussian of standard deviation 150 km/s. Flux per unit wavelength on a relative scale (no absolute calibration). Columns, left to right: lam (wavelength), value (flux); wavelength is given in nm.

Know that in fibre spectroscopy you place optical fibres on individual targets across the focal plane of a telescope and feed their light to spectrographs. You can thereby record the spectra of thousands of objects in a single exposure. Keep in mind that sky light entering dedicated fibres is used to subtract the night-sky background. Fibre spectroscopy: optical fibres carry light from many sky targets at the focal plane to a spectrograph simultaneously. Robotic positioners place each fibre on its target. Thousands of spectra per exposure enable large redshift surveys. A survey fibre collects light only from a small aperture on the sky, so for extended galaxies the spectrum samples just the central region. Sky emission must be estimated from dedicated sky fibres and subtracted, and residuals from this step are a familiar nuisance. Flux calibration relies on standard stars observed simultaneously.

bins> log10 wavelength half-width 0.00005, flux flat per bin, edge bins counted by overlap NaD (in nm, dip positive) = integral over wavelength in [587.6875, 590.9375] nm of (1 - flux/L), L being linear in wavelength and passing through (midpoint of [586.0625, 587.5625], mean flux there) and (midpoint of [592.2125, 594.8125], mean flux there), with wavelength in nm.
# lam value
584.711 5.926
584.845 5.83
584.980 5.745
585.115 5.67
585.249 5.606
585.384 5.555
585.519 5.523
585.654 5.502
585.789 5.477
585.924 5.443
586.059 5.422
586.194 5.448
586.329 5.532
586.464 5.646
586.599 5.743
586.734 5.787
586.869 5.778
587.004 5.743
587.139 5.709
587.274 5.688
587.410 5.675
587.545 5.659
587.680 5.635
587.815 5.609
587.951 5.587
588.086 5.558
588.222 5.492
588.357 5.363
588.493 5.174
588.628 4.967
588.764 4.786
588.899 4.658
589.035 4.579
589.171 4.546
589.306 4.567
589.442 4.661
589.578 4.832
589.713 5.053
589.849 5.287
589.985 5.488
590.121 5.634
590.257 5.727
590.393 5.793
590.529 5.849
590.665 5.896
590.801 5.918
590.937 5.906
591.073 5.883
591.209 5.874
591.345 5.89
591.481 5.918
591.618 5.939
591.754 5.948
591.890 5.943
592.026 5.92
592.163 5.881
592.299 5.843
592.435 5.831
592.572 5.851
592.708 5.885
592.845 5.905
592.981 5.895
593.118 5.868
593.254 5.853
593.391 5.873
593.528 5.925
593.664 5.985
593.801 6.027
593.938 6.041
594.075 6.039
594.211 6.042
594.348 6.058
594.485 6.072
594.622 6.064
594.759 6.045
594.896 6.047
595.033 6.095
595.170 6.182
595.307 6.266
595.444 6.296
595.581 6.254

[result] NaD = 0.276 nm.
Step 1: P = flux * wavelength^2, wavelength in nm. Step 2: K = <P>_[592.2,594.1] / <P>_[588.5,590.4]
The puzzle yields 1.19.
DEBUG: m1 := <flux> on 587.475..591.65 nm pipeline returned 5.41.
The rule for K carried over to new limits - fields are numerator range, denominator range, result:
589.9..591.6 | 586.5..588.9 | 1.07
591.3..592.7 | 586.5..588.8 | 1.08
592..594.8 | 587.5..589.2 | 1.16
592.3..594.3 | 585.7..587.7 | 1.08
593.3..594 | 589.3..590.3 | 1.17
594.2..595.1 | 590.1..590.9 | 1.06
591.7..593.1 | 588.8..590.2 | 1.21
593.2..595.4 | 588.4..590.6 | 1.20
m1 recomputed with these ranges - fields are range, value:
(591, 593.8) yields 5.9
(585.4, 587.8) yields 5.61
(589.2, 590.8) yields 5.35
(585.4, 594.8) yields 5.63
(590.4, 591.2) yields 5.88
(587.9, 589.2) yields 5.08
